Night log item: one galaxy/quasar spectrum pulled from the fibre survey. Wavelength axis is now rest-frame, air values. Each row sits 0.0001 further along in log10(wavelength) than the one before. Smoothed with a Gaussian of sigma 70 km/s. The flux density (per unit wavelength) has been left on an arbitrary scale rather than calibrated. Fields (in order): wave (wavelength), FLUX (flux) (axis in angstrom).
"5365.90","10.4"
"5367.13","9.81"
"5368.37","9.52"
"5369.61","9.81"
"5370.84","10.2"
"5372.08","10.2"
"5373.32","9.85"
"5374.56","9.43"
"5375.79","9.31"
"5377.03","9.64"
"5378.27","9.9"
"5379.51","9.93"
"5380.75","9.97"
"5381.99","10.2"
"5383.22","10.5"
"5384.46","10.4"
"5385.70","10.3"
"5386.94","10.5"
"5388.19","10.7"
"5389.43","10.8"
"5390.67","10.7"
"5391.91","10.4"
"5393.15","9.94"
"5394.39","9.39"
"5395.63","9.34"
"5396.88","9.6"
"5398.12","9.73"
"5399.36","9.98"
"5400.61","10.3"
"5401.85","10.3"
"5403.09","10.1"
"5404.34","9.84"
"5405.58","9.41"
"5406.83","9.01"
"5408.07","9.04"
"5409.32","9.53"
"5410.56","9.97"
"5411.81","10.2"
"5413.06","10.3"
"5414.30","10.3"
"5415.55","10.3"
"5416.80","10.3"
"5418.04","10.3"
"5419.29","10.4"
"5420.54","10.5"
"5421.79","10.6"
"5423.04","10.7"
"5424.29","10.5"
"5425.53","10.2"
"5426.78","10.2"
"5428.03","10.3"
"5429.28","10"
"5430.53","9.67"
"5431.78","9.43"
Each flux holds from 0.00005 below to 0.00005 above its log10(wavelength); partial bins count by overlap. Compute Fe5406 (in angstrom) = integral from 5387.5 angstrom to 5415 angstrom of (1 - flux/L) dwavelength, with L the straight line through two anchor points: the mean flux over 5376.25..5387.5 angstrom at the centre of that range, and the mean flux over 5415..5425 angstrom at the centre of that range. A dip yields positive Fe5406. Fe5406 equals 0.9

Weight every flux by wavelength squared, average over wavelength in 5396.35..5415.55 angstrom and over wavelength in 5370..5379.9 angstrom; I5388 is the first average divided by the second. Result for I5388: 1.0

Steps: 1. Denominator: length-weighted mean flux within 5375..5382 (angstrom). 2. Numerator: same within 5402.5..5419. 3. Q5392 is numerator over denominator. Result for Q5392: 1.0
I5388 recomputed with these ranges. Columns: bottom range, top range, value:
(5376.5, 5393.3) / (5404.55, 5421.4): 0.98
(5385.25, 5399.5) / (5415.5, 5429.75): 1.04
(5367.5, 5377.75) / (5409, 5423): 1.07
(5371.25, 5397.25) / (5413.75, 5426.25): 1.05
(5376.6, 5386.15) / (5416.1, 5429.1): 1.04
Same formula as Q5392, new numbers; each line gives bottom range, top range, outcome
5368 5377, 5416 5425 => 1.07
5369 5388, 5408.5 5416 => 1.00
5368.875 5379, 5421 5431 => 1.05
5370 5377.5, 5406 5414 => 0.99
